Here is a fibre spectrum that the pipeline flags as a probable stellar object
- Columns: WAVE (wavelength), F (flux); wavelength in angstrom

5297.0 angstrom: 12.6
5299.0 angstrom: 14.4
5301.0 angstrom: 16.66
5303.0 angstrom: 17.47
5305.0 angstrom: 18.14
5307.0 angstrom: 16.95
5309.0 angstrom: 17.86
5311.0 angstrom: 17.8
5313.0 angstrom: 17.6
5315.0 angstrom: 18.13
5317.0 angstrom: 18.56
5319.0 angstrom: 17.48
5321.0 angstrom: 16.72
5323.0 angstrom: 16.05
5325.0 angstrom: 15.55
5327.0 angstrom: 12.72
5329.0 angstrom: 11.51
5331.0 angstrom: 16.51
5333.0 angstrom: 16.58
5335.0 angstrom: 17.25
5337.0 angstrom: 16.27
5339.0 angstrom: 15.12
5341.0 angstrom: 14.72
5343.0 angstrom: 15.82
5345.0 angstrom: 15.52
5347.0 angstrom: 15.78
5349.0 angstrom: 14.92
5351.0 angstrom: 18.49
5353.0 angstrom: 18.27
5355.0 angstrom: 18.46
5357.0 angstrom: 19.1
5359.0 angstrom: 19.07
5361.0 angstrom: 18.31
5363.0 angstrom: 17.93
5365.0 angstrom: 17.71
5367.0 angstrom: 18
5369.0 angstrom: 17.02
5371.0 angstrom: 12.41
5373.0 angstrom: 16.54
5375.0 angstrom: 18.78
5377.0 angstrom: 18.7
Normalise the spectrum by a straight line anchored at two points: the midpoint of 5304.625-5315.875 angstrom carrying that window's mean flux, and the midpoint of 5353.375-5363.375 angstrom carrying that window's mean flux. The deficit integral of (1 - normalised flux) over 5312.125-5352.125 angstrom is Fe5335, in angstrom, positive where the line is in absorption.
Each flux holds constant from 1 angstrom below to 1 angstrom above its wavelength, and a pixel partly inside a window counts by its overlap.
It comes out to 4.5 angstrom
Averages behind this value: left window 17.7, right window 18.6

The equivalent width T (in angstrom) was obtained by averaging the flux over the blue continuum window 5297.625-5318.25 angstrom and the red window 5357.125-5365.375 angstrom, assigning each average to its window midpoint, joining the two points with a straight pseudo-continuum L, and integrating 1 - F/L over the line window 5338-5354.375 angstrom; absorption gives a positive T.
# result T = 1.8 angstrom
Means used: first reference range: 17.3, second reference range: 18.4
